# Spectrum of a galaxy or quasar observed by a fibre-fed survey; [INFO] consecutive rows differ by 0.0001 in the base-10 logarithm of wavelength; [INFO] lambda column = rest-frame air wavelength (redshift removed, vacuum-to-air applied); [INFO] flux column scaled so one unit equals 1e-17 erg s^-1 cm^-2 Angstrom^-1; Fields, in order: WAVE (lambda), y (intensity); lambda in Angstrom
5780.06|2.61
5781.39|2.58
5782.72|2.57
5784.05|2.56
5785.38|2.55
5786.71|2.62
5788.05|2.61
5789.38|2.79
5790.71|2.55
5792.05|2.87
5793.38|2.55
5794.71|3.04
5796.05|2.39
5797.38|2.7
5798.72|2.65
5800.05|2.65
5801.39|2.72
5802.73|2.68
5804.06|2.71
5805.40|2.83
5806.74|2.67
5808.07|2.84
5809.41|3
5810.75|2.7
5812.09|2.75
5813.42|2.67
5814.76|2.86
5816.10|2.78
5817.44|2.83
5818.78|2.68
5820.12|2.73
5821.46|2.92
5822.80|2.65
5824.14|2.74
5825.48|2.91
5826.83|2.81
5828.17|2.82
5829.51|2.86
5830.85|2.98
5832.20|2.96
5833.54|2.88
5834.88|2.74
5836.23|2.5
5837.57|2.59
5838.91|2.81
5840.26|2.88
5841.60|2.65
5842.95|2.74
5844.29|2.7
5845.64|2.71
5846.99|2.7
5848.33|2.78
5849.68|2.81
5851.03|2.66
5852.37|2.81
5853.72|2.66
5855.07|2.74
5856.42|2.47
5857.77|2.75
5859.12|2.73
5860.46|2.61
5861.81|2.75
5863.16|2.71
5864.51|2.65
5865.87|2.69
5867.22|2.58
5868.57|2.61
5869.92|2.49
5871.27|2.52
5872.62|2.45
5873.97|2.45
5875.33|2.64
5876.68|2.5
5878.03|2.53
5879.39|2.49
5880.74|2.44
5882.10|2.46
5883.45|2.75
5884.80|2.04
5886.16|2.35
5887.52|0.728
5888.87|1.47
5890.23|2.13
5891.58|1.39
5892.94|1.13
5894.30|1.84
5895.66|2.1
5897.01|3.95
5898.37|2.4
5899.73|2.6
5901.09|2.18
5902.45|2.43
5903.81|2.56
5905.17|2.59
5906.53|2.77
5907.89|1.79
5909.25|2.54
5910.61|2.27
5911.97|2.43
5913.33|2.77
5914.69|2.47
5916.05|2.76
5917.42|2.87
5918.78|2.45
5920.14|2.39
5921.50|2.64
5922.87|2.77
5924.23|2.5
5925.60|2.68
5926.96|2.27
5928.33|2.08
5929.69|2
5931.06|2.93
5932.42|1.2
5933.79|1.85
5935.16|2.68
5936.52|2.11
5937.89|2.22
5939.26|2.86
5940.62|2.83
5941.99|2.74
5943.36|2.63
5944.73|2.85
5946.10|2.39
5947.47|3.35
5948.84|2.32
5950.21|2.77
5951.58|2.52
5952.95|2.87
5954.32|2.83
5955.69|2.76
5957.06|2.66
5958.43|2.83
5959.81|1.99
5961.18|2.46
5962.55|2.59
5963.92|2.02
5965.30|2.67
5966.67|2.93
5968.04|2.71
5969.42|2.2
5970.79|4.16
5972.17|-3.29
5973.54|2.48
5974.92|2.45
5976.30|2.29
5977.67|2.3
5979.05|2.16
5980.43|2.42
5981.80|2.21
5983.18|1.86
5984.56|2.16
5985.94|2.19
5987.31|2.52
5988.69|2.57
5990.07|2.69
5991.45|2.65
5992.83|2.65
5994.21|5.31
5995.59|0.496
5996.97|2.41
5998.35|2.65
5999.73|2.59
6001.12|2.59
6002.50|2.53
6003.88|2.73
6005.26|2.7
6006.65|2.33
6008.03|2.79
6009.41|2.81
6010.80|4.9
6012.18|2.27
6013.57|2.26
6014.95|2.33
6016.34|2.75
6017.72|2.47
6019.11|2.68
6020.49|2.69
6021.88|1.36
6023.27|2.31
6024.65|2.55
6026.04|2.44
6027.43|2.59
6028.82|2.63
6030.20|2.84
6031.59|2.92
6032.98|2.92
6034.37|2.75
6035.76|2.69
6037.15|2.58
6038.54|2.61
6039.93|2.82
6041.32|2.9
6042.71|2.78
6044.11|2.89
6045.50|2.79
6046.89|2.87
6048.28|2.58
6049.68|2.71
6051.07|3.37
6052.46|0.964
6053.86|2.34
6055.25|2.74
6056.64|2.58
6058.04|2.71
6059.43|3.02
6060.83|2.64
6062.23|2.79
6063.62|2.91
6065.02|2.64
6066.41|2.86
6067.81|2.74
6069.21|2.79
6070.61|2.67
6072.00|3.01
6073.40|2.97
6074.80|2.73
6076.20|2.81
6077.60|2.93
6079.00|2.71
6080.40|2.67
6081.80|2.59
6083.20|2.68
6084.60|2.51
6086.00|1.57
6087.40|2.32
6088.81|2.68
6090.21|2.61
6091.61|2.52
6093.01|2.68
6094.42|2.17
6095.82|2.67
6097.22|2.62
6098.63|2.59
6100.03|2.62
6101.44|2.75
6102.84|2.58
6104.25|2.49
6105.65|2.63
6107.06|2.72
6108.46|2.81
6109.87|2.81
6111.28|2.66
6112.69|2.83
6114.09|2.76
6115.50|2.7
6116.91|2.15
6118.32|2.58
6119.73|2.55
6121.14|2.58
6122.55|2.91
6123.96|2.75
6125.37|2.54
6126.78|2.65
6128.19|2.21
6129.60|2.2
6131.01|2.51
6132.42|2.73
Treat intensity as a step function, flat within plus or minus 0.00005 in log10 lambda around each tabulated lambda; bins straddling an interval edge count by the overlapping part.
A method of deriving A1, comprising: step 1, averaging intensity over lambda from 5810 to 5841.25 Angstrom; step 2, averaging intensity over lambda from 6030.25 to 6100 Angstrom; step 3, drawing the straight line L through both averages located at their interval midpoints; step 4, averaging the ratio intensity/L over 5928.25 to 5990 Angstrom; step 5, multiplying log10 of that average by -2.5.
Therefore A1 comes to 0.150 mag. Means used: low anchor 2.78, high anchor 2.67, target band 2.37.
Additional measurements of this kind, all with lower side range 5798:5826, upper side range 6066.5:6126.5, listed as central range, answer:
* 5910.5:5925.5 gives 0.05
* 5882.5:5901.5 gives 0.29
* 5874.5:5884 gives 0.08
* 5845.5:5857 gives 0.01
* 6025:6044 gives -0.03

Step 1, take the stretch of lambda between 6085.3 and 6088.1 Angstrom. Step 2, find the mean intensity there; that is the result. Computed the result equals 1.95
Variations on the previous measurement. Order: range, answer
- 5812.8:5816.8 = 2.77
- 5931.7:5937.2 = 1.97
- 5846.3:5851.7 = 2.74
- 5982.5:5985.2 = 2.01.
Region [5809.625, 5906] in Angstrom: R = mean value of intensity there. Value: 2.57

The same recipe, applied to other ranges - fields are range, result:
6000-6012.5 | 2.86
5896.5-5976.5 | 2.46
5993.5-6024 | 2.63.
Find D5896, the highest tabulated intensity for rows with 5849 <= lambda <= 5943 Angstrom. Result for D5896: 3.95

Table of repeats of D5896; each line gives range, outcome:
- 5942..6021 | 5.31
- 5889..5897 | 2.13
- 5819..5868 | 2.98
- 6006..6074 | 4.9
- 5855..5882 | 2.75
